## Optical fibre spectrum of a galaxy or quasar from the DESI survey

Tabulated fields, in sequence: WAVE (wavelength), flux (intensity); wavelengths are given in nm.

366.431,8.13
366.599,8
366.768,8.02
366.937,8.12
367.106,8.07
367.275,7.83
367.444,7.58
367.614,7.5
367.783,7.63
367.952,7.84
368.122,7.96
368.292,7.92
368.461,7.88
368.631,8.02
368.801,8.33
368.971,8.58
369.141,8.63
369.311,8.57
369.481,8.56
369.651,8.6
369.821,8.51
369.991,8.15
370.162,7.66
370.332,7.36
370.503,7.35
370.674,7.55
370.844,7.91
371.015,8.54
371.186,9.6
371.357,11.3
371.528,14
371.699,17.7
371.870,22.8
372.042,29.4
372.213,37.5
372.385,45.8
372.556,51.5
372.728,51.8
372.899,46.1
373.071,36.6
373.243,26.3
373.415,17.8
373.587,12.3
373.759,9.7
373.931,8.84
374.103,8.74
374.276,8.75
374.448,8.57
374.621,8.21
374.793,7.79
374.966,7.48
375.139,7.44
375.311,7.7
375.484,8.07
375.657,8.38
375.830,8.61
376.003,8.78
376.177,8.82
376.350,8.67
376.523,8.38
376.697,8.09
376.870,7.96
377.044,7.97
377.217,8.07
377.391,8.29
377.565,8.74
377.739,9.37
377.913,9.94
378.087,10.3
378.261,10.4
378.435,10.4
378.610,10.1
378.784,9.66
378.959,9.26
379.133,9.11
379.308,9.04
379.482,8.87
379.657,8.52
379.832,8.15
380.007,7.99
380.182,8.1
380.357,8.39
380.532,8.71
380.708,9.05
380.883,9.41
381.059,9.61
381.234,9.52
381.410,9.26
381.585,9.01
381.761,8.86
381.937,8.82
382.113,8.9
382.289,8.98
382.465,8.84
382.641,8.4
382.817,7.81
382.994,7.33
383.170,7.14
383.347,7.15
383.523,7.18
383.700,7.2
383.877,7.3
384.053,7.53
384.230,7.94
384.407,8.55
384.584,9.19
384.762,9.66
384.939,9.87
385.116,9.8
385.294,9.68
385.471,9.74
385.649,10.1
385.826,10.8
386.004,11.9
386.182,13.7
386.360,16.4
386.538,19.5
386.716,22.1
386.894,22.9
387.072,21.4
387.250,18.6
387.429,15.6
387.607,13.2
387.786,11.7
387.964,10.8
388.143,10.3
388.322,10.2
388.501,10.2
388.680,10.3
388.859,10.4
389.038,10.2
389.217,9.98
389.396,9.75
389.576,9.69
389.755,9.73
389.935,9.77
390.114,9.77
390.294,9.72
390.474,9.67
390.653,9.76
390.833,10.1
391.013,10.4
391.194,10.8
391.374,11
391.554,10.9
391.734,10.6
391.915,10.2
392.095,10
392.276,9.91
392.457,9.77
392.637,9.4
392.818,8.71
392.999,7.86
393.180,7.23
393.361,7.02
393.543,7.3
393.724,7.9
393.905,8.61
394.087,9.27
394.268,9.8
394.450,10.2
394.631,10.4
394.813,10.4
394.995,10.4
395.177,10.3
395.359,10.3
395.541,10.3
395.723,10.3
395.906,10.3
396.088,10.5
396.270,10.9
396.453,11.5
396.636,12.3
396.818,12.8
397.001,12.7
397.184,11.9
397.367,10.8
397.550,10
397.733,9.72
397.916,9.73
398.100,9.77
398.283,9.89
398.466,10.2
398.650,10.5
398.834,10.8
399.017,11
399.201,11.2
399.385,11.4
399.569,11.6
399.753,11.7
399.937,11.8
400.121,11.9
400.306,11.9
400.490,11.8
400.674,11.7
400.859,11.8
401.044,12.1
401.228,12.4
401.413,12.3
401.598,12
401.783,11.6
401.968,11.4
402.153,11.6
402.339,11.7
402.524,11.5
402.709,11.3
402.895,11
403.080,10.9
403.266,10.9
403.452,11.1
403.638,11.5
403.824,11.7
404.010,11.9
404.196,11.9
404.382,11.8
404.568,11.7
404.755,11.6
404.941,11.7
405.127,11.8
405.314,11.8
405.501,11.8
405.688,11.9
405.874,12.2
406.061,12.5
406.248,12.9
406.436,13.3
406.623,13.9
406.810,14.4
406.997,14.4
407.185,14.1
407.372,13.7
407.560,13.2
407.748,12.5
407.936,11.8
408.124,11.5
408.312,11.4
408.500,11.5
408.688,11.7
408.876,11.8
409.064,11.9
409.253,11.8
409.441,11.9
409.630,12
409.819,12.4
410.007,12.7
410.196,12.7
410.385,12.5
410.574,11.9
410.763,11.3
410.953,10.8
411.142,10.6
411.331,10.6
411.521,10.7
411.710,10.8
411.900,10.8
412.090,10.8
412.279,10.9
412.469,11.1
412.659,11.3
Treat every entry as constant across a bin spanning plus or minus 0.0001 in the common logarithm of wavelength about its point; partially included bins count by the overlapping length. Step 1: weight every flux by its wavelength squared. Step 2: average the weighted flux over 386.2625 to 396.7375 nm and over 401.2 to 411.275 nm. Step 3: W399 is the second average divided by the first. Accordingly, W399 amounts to 1.2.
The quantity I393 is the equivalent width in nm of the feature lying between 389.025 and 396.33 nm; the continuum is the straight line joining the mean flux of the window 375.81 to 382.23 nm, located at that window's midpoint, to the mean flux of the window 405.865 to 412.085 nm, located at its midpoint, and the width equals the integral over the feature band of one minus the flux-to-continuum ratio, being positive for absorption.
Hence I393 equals 0.48 nm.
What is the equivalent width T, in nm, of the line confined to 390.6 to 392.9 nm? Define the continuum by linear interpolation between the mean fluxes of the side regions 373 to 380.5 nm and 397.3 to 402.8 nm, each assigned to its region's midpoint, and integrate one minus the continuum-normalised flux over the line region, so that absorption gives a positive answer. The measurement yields 0.14 nm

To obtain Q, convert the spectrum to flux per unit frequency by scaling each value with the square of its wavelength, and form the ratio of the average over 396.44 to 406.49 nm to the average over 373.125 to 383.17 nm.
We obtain 1.4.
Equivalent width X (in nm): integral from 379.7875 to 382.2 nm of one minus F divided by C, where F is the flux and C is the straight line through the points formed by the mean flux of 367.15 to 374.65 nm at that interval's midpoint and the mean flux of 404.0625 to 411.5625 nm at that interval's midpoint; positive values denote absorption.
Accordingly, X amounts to 0.93 nm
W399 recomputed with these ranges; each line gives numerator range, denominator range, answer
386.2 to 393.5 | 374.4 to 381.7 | 1.40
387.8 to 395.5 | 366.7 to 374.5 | 0.73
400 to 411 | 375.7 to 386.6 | 1.48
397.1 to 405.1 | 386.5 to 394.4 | 1.08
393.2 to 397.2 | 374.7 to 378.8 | 1.28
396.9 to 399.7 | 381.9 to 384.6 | 1.46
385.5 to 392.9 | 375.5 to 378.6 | 1.42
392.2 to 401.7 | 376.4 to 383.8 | 1.32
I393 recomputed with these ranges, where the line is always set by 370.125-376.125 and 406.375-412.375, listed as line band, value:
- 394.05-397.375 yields 0.73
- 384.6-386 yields 0.48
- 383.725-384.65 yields 0.45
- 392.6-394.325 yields 0.72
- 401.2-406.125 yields 0.45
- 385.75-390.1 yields 0.51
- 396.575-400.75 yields 0.72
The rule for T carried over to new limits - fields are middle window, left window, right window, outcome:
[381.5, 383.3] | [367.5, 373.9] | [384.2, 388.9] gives 0.71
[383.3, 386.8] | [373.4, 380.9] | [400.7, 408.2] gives -0.32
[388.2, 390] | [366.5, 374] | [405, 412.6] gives 0.48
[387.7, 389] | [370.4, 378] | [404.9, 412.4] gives 0.32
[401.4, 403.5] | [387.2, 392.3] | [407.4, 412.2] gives -0.01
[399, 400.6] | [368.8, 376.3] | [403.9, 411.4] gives 0.16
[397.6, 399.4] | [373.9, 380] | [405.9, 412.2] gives 0.11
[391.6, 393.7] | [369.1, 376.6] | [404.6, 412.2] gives 0.71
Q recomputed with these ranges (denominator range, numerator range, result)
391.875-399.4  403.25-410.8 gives 1.29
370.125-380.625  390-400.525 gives 0.85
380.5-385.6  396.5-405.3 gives 1.45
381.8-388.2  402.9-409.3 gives 1.20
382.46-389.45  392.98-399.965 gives 0.96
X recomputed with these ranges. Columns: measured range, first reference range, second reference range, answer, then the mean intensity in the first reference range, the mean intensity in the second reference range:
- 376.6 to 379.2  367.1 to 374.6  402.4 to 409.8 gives 0.97 nm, 15.2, 12.1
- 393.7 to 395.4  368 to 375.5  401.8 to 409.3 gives 0.43 nm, 15.2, 12.1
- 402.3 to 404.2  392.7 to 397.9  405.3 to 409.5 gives 0.05 nm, 9.99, 12.5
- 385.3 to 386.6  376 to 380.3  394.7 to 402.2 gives -0.40 nm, 8.92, 11.2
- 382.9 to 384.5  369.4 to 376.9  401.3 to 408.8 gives 0.76 nm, 15.3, 12.1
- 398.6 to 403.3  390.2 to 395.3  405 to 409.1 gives -0.12 nm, 9.56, 12.5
